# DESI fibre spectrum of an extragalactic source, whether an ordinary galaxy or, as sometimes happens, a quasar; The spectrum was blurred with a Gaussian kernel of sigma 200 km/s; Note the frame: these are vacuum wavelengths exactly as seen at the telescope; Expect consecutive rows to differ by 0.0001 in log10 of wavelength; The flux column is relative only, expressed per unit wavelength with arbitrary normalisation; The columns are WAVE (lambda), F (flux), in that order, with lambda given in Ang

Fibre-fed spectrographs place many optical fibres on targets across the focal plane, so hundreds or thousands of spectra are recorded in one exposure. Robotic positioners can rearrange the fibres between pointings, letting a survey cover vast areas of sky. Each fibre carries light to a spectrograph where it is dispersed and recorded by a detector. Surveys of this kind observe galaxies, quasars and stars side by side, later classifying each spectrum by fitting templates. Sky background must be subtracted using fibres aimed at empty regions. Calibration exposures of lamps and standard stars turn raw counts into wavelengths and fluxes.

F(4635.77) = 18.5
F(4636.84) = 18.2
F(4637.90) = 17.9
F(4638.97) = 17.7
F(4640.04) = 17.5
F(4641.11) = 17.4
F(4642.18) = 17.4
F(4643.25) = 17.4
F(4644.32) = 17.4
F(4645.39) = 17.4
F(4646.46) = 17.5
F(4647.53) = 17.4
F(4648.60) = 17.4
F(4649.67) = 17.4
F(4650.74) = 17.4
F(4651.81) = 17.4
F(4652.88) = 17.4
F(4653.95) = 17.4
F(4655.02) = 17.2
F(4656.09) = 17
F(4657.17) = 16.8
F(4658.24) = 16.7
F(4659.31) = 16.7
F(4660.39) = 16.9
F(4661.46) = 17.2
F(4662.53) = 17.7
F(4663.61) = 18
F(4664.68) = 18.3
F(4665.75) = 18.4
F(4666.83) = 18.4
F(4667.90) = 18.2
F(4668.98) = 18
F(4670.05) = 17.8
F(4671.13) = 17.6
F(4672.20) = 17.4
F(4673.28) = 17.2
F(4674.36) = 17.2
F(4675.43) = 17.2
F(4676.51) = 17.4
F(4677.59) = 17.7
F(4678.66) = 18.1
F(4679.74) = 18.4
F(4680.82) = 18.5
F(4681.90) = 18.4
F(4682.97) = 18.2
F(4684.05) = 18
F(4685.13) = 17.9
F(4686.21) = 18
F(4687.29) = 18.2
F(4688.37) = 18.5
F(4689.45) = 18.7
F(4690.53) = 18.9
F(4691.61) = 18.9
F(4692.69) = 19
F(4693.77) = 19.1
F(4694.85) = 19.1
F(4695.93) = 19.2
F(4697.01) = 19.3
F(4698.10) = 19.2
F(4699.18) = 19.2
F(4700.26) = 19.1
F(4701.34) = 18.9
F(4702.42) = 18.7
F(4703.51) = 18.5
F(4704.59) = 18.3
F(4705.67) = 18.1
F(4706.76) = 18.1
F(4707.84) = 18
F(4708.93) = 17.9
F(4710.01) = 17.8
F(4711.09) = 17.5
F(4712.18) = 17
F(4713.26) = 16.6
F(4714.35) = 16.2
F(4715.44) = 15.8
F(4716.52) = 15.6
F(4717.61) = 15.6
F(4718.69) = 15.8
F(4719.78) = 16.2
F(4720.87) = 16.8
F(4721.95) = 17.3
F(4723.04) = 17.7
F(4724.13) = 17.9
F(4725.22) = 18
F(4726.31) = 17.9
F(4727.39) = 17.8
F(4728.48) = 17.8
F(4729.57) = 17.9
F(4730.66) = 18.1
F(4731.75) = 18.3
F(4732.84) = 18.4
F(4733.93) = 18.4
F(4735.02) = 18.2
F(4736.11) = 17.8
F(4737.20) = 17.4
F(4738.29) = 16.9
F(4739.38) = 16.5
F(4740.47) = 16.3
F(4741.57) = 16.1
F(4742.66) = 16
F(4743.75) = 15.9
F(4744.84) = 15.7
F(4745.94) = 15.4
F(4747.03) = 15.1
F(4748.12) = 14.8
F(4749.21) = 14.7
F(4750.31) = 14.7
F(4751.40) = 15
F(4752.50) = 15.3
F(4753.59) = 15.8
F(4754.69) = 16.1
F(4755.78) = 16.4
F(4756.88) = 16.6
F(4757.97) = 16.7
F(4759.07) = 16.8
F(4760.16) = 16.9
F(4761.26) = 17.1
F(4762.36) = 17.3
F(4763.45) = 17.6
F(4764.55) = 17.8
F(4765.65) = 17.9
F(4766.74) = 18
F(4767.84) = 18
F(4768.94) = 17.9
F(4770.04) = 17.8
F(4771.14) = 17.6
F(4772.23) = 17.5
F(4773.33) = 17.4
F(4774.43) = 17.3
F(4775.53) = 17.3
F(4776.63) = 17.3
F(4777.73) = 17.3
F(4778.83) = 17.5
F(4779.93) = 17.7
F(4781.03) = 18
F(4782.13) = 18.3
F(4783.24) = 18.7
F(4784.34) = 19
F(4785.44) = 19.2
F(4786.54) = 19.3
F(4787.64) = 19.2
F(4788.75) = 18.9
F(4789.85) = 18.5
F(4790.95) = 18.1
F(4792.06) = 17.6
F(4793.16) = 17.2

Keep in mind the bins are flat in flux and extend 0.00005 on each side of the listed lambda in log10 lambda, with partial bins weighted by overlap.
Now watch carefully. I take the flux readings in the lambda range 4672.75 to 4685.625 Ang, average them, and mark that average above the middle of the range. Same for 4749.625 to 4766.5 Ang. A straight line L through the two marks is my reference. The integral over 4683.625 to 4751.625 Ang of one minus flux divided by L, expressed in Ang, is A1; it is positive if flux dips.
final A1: -0.9 Ang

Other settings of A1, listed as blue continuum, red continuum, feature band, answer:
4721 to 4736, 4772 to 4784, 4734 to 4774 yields 2.6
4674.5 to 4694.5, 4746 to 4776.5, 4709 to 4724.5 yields 0.8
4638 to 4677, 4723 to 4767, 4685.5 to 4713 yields -2.1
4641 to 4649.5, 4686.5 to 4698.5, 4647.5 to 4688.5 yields 1.0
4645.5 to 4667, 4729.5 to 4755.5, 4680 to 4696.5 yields -1.5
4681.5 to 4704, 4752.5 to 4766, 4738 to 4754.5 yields 1.5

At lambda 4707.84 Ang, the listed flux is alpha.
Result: 18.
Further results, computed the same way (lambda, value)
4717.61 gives 15.6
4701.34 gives 18.9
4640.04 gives 17.5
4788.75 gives 18.9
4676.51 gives 17.4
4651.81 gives 17.4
